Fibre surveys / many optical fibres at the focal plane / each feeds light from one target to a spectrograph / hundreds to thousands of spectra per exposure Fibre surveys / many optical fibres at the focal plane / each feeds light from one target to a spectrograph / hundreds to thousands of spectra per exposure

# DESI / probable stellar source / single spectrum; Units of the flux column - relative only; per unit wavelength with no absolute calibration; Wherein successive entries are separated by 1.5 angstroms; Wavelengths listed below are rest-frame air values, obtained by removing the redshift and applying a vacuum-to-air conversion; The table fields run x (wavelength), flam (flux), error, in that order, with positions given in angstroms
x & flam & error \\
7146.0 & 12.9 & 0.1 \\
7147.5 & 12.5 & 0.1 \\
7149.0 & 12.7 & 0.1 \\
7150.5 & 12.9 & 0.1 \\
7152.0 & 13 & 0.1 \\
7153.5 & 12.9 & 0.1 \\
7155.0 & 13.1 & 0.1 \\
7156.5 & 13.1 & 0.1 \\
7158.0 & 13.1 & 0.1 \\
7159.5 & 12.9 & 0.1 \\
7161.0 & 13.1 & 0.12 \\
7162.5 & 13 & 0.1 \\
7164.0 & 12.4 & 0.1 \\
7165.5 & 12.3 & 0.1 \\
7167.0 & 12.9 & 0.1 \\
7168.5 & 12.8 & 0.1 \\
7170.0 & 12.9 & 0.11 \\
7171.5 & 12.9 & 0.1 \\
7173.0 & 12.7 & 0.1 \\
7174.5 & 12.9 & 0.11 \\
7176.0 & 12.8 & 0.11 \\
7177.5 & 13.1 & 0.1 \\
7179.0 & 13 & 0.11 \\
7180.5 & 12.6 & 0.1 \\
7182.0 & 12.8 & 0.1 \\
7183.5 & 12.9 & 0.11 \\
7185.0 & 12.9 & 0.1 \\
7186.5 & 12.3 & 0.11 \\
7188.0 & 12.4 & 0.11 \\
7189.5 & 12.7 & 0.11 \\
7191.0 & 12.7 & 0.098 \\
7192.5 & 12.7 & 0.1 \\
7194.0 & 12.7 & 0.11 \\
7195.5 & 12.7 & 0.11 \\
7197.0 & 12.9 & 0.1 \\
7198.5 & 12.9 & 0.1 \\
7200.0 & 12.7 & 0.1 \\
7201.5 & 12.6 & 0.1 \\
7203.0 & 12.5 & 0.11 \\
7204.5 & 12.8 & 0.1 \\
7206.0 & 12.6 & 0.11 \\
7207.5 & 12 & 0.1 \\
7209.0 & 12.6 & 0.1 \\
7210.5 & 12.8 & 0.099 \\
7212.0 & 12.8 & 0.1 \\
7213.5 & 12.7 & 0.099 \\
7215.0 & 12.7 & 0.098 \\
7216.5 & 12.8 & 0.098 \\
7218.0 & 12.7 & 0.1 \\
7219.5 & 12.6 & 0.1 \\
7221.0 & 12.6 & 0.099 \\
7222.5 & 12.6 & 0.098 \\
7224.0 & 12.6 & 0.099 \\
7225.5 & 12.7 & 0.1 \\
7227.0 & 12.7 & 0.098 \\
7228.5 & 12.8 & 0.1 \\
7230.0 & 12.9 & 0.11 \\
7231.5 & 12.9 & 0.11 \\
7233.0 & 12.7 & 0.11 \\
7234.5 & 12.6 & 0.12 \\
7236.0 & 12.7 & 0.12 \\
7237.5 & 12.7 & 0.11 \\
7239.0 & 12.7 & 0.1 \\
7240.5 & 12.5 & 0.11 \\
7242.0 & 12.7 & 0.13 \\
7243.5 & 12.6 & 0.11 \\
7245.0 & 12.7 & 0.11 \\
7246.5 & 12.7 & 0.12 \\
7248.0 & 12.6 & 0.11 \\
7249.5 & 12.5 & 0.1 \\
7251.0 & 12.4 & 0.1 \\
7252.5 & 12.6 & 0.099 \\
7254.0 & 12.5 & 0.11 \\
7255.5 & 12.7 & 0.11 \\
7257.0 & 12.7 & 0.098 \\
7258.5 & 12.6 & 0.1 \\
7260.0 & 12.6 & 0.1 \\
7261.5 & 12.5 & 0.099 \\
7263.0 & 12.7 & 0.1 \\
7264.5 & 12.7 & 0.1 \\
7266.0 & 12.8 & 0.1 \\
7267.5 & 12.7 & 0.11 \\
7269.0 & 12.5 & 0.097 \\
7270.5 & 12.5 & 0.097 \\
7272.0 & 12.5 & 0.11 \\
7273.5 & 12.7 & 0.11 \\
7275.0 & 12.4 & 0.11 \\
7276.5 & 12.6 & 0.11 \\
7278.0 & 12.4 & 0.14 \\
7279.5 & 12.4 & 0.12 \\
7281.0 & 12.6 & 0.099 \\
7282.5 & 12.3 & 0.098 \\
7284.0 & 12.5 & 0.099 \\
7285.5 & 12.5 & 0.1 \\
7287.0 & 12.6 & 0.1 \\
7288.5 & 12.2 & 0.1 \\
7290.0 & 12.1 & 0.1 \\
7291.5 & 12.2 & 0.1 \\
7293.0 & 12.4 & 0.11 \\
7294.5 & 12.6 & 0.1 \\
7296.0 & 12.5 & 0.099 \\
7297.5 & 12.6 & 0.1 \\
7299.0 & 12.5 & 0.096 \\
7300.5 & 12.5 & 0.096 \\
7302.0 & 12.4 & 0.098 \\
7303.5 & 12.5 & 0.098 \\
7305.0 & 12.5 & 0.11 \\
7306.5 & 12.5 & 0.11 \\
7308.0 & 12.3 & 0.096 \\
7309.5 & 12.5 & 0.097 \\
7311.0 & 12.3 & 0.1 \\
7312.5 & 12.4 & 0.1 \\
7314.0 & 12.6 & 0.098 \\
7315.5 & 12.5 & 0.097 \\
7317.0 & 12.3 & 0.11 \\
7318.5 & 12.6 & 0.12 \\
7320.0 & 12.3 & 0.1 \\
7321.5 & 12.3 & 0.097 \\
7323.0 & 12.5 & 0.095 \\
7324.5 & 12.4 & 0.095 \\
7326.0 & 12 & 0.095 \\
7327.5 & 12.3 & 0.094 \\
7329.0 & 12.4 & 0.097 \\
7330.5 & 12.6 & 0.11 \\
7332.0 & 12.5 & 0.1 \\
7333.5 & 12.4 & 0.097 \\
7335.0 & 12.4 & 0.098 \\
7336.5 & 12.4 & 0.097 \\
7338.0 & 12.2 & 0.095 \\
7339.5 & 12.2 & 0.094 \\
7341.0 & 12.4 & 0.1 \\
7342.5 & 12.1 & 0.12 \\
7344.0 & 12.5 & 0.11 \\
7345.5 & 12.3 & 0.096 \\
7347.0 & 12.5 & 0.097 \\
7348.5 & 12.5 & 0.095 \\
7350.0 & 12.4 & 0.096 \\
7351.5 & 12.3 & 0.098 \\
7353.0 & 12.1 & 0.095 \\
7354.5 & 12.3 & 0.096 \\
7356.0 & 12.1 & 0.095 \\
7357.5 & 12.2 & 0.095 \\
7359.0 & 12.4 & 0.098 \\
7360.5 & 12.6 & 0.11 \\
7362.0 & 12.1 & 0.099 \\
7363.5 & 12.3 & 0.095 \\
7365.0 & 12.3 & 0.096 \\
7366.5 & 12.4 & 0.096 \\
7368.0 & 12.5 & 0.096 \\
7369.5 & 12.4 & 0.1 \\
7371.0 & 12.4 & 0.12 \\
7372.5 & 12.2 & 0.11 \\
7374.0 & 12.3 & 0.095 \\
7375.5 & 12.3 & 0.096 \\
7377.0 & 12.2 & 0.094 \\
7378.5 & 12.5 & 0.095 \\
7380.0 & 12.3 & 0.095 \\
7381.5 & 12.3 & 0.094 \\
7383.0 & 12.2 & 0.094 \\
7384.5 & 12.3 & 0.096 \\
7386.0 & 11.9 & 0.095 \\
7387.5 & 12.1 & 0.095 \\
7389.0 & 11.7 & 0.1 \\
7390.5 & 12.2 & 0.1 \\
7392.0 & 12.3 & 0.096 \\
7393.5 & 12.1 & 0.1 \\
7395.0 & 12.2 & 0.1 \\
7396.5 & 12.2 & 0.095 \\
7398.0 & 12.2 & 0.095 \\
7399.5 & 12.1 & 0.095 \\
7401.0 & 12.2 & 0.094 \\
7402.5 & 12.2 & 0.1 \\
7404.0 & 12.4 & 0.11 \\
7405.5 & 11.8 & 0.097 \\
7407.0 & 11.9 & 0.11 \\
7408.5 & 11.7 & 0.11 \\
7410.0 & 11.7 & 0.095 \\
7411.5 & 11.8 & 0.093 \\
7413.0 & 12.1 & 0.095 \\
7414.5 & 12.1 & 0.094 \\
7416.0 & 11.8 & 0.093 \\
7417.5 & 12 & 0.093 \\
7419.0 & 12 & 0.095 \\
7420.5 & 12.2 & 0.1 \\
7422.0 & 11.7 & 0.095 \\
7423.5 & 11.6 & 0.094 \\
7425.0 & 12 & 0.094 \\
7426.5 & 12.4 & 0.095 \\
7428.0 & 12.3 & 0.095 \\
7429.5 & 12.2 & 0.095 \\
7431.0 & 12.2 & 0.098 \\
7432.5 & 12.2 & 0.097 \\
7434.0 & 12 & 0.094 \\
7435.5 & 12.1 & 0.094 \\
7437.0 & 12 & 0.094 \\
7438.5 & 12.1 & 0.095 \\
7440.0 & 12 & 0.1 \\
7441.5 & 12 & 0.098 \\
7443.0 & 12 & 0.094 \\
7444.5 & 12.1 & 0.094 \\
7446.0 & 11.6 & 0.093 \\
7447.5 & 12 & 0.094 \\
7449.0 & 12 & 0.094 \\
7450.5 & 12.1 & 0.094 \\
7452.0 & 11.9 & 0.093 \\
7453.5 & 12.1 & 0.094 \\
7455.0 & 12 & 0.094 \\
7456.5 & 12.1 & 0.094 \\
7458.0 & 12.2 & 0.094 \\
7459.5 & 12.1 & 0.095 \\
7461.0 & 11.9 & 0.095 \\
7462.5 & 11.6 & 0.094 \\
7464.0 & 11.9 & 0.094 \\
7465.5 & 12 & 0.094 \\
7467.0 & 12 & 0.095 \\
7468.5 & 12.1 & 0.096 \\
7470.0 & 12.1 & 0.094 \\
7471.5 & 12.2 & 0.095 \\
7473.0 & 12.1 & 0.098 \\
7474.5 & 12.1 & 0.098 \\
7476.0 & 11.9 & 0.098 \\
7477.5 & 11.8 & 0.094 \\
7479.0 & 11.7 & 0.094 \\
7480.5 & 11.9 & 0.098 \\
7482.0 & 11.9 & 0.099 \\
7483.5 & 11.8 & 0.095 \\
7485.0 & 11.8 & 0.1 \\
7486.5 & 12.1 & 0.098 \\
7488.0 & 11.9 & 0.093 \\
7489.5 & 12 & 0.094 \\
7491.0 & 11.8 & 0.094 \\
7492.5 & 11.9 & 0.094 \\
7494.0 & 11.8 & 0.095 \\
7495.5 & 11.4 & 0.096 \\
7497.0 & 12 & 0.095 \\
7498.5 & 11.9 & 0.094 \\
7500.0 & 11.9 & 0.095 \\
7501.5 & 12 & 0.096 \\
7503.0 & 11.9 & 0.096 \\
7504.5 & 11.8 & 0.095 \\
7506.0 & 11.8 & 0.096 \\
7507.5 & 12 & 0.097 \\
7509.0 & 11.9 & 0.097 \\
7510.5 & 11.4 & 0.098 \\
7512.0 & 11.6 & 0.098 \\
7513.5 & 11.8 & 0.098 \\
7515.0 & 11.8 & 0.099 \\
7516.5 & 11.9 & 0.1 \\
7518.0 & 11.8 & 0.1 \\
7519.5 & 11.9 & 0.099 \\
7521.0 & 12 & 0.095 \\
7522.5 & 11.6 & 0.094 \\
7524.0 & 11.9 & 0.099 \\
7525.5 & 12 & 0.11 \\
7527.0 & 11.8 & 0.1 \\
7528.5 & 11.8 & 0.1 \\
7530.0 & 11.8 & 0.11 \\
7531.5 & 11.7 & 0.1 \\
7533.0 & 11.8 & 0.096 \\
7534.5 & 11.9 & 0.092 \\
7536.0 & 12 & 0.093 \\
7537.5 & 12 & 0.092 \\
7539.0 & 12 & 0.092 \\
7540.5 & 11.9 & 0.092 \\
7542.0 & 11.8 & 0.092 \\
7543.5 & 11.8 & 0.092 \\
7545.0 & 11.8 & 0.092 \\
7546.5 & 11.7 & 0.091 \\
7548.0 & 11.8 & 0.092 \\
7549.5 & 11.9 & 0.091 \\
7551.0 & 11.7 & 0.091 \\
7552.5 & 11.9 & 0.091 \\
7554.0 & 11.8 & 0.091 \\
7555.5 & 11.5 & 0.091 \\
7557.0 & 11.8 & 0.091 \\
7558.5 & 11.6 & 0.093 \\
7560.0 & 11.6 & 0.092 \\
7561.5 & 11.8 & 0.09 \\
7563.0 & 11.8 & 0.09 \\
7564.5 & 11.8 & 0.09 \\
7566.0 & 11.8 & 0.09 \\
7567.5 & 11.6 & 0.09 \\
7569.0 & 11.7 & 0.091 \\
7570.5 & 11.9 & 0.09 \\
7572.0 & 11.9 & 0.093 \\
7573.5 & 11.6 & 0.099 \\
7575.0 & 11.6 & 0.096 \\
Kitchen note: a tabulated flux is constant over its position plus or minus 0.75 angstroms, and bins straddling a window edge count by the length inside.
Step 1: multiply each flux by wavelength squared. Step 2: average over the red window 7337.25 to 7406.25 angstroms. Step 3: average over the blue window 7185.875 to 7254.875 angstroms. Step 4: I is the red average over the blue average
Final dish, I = 1.01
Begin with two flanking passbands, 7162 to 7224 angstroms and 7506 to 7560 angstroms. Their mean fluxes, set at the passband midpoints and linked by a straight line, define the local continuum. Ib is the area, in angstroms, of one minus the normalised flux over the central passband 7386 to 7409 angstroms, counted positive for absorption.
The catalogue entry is 0.2 angstroms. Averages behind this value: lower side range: 12.7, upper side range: 11.8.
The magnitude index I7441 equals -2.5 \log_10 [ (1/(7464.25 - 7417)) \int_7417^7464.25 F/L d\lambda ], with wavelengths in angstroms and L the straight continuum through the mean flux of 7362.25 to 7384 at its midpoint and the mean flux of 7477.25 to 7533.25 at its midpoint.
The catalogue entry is 0.00 mag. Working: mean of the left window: 12.3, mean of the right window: 11.8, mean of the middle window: 12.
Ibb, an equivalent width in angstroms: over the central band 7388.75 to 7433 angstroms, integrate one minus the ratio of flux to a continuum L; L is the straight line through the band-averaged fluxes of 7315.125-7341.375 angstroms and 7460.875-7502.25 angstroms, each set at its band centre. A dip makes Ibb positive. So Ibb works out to 0.3 angstroms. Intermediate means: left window 12.4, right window 11.9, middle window 12.1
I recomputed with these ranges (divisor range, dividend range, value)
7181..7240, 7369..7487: 1.01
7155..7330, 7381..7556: 1.01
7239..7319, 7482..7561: 1.01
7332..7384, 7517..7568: 1.01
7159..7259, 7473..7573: 1.01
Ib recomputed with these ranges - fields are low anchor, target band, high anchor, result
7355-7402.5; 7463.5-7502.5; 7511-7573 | 0.1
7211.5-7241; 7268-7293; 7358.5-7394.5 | 0.2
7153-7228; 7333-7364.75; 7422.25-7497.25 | -0.1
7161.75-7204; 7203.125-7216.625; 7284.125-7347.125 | 0.0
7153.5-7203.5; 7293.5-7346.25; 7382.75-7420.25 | -0.4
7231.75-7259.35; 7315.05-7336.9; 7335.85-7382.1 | 0.0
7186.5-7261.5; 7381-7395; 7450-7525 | 0.1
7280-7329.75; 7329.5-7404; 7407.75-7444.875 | -0.5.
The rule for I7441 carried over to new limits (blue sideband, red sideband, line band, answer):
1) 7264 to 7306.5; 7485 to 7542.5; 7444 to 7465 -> 0.004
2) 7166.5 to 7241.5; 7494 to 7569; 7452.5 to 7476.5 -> -0.003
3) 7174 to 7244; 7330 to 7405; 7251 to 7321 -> 0.000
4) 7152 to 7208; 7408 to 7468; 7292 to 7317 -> -0.006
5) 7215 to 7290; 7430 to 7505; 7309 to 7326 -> 0.000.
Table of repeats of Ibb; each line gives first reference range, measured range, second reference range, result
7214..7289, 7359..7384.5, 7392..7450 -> -0.3 angstroms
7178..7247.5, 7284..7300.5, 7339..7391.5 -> 0.1 angstroms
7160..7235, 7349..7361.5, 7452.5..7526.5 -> 0.0 angstroms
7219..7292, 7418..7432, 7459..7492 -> 0.0 angstroms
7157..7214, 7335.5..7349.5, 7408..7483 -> -0.1 angstroms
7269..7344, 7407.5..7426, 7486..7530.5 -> 0.3 angstroms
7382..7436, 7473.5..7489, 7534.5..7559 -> 0.0 angstroms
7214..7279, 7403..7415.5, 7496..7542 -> 0.2 angstroms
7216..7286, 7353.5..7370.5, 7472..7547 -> 0.0 angstroms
